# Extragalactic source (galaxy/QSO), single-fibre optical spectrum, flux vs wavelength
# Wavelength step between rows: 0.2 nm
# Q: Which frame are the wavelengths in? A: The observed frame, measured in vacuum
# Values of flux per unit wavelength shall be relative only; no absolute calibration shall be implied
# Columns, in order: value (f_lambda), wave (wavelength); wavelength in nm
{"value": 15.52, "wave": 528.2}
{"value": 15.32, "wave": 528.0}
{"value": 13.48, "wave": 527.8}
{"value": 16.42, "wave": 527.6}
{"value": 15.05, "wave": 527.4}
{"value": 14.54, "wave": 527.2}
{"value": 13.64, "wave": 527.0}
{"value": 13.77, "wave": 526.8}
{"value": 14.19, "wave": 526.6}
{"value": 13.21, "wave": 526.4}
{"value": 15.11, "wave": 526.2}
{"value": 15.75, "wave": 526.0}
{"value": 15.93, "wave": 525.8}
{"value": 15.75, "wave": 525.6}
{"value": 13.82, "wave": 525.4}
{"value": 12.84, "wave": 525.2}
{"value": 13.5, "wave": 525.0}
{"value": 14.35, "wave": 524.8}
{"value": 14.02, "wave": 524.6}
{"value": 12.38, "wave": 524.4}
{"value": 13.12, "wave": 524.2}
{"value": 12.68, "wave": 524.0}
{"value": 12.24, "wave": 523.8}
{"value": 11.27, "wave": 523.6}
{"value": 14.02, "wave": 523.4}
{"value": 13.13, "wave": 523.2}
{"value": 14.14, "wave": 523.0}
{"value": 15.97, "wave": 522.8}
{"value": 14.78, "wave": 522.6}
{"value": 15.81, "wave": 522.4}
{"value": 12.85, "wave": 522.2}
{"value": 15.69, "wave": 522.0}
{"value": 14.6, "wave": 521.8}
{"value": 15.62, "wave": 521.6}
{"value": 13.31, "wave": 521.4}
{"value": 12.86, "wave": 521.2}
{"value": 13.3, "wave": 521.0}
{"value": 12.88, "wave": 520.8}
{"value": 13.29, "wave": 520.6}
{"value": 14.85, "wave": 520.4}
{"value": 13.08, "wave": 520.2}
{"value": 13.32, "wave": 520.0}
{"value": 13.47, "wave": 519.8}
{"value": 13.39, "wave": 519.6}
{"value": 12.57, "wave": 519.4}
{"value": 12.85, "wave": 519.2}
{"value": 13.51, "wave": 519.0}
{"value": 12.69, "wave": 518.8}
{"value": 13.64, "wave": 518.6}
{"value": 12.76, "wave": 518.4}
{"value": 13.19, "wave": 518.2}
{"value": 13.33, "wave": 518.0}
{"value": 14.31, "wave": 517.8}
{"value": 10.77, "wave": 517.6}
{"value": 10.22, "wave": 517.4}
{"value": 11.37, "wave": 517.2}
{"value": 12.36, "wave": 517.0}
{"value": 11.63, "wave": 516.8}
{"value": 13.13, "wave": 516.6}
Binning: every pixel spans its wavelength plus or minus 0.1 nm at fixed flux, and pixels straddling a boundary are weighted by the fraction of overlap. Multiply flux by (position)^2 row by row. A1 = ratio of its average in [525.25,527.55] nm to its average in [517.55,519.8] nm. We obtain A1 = 1.15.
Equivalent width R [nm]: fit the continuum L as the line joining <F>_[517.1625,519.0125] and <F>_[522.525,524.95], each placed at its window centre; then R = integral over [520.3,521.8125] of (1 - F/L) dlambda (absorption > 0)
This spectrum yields -0.09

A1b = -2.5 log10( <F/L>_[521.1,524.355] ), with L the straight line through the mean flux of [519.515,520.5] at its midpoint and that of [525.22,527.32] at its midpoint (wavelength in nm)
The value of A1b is 0.01 mag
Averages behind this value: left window 13.6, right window 14.5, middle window 13.9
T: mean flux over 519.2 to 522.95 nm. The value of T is 14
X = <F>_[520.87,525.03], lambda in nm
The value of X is 13.8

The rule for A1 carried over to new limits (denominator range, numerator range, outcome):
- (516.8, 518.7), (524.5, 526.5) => 1.20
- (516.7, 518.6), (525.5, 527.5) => 1.24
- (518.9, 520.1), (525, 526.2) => 1.14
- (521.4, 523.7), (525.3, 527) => 1.04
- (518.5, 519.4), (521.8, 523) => 1.15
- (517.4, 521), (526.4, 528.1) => 1.14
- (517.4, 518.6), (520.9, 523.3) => 1.15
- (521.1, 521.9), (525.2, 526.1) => 1.08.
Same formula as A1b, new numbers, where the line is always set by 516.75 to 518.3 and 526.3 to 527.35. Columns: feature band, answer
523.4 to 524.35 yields 0.072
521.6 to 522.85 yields -0.148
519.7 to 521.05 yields -0.063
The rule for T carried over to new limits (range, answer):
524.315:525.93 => 14.1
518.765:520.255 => 13.1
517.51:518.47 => 12.9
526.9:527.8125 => 14.7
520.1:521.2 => 13.4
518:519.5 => 13.1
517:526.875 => 13.6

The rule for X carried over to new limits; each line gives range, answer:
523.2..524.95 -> 13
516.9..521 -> 12.9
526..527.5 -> 14.3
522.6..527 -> 13.9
